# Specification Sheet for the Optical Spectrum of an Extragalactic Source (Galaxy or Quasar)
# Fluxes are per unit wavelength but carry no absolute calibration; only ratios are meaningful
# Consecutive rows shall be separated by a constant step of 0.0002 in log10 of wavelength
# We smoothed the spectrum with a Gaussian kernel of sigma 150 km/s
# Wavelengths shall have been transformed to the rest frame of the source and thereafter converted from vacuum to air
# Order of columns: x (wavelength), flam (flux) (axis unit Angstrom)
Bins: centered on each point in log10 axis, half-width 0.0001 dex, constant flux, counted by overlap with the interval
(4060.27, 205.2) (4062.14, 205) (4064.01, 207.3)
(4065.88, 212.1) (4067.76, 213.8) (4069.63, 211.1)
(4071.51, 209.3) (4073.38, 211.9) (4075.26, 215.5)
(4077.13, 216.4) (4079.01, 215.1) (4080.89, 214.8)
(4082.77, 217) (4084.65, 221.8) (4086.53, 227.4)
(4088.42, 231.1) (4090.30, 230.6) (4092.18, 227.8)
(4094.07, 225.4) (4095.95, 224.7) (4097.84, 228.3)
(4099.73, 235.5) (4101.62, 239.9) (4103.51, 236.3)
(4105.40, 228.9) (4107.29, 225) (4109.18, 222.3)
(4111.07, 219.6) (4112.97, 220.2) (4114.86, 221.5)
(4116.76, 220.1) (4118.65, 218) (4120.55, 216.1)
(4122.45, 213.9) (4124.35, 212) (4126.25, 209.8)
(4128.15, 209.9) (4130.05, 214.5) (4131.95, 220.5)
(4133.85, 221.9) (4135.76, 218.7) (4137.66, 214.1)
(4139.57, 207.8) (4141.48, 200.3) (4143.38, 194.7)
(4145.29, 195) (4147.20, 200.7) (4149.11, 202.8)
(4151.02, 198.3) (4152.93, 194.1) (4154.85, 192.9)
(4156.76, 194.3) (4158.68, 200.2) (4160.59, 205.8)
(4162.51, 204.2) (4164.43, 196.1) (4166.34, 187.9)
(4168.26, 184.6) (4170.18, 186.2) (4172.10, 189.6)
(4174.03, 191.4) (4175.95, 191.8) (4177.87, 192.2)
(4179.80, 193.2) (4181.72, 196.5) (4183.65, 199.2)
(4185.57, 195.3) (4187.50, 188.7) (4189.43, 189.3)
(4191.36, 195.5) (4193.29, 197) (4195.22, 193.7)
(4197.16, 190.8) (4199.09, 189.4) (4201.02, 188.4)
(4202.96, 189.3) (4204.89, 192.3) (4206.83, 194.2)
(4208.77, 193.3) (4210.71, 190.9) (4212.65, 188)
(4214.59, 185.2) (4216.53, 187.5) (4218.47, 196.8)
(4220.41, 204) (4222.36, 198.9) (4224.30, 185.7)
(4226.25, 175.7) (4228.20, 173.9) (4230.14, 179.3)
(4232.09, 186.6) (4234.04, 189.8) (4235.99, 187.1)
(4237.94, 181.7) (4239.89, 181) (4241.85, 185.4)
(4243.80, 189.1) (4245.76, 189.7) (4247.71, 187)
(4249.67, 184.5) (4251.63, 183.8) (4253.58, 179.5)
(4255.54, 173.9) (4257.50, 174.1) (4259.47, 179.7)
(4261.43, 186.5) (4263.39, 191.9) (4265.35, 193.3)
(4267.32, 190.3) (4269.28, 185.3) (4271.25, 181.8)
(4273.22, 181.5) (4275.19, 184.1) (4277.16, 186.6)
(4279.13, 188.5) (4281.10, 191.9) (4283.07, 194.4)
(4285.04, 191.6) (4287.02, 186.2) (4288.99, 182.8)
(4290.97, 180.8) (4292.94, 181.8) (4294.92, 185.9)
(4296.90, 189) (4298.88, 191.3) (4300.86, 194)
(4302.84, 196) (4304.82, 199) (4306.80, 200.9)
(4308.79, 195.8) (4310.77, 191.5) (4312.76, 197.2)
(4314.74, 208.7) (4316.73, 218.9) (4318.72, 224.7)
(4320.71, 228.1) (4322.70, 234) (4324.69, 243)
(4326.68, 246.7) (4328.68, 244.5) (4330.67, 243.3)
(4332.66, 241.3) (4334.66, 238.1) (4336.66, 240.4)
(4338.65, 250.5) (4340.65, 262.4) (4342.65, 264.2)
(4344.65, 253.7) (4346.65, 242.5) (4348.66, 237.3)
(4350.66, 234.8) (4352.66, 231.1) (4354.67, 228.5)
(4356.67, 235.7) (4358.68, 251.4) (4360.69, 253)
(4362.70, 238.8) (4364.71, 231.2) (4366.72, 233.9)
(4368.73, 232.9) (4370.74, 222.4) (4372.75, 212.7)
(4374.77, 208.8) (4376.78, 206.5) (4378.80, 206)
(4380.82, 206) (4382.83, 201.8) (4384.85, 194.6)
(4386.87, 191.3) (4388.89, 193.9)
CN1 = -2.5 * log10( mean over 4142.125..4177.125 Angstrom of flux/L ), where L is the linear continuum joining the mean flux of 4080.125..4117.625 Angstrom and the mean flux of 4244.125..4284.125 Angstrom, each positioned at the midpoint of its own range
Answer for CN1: 0.09 mag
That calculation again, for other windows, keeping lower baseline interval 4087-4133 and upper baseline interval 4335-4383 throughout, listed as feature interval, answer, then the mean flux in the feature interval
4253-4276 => 0.24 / 183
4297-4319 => 0.16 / 200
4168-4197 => 0.18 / 192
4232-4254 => 0.23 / 186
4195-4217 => 0.19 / 190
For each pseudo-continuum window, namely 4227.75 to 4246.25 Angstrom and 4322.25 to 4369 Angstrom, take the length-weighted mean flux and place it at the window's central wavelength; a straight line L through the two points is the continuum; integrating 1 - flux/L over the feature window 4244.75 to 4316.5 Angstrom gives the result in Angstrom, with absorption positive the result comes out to 6.5 Angstrom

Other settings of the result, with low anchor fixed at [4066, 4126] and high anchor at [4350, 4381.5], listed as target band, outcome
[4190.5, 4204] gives 1.9 Angstrom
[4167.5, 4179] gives 1.7 Angstrom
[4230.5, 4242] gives 2.0 Angstrom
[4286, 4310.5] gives 3.8 Angstrom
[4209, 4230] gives 3.3 Angstrom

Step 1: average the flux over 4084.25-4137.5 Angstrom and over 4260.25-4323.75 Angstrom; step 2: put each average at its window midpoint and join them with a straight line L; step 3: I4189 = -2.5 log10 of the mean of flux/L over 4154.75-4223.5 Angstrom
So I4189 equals 0.09 mag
